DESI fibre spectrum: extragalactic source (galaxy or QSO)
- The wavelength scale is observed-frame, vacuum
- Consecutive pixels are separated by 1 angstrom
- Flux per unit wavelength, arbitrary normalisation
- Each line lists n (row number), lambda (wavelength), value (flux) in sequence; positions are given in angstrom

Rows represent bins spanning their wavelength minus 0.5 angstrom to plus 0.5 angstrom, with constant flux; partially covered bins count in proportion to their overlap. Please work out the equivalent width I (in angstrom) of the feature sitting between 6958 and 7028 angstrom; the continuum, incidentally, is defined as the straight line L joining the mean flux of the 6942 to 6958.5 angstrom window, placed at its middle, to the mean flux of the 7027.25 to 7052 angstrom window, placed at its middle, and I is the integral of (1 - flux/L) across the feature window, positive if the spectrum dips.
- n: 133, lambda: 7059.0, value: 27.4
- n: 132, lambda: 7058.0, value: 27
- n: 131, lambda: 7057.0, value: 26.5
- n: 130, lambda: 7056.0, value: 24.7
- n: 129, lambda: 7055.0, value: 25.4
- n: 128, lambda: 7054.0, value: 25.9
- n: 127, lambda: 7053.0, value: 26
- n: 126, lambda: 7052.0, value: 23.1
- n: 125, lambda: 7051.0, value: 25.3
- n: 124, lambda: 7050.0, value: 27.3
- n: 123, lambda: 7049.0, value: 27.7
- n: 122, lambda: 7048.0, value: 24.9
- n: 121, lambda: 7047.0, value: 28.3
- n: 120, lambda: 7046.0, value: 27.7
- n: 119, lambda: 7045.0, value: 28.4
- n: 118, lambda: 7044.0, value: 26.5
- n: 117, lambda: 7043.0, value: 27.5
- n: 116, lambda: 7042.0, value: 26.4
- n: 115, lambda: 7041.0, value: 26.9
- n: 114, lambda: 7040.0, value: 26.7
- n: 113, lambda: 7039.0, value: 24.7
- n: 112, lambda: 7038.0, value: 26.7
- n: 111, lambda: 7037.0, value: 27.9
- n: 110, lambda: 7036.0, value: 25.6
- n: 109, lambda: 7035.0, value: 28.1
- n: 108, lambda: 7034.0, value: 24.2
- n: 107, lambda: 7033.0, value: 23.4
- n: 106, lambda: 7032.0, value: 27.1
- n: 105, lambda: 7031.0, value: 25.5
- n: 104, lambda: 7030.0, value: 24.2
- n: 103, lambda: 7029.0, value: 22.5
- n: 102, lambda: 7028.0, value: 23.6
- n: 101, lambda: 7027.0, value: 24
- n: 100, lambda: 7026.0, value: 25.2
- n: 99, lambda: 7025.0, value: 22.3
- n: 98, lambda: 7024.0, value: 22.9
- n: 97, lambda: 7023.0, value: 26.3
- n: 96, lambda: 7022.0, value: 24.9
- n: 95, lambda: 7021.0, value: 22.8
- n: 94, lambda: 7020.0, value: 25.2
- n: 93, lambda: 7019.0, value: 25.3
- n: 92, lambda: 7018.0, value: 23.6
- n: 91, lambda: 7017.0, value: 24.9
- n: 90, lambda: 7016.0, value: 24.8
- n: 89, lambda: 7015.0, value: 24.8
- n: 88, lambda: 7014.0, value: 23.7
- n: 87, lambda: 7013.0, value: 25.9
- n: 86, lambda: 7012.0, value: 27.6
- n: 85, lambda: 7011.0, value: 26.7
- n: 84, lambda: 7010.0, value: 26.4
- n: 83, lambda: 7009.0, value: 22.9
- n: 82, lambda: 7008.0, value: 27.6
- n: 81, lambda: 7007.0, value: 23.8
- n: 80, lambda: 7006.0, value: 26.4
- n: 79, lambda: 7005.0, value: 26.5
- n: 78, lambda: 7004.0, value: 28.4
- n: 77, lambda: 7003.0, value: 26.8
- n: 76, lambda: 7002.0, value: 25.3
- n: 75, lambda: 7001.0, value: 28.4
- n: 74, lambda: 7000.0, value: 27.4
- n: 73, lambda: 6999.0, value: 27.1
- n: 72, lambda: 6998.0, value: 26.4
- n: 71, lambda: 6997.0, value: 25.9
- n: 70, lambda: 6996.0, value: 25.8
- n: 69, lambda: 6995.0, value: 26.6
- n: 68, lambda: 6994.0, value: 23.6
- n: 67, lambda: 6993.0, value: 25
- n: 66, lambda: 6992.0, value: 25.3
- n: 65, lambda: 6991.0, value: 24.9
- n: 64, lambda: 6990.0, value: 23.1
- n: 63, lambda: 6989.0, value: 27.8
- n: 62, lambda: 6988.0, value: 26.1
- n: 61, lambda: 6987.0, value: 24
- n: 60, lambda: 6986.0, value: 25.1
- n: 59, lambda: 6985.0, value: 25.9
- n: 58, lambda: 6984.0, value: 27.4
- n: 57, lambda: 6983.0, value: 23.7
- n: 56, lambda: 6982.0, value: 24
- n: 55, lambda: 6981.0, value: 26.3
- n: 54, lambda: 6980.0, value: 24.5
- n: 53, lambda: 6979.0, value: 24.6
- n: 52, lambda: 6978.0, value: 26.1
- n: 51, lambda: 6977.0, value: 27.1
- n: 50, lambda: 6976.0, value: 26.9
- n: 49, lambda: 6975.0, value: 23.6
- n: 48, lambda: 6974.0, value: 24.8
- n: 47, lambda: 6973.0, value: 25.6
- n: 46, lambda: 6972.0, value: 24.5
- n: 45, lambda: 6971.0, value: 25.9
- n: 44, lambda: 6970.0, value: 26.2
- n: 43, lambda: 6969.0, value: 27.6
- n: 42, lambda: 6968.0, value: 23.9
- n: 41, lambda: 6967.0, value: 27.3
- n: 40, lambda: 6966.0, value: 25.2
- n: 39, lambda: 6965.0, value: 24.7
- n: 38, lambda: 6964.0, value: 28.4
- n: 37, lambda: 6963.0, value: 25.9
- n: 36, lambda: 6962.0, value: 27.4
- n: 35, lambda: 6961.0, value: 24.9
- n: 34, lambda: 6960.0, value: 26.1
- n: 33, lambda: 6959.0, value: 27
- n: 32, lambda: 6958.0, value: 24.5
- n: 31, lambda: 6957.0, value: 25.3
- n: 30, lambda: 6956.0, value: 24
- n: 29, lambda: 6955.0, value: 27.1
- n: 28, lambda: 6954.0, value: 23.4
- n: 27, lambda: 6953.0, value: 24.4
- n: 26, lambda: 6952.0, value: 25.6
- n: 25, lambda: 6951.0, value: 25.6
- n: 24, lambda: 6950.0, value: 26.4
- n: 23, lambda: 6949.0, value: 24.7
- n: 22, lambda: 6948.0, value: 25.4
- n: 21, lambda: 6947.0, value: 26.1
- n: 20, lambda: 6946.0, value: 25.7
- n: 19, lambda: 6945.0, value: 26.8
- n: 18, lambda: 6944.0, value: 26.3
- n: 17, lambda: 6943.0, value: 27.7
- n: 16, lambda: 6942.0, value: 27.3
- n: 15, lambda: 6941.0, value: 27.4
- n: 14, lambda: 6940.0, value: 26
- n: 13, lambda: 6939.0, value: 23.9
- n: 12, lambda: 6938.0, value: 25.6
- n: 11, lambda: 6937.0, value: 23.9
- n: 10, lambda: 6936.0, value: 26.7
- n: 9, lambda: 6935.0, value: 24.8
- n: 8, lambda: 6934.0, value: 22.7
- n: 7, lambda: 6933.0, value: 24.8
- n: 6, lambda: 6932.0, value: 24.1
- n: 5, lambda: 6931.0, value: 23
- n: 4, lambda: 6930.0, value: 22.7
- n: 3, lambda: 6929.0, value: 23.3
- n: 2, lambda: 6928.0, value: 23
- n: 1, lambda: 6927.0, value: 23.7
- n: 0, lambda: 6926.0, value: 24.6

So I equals 0.8 angstrom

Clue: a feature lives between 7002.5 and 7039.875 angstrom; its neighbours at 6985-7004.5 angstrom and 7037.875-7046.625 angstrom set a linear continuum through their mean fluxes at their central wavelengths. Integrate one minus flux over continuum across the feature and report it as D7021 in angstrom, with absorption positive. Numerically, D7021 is 1.7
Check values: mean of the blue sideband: 25.9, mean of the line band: 25.2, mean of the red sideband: 26.9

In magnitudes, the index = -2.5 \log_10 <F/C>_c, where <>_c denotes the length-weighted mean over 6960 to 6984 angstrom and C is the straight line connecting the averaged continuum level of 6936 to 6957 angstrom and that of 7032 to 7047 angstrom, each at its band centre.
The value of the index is 0.011 mag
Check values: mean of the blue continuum 25.7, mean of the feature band 25.7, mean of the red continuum 26.6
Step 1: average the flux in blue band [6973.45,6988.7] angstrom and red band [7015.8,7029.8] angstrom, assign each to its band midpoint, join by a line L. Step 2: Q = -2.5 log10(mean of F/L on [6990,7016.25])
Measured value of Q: -0.05 mag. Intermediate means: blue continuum 25.4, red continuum 24.2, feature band 25.9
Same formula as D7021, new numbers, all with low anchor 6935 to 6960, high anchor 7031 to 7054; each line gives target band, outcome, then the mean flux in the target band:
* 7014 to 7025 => 0.7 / 24.4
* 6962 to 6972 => -0.1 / 26.1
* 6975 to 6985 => 0.1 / 25.5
